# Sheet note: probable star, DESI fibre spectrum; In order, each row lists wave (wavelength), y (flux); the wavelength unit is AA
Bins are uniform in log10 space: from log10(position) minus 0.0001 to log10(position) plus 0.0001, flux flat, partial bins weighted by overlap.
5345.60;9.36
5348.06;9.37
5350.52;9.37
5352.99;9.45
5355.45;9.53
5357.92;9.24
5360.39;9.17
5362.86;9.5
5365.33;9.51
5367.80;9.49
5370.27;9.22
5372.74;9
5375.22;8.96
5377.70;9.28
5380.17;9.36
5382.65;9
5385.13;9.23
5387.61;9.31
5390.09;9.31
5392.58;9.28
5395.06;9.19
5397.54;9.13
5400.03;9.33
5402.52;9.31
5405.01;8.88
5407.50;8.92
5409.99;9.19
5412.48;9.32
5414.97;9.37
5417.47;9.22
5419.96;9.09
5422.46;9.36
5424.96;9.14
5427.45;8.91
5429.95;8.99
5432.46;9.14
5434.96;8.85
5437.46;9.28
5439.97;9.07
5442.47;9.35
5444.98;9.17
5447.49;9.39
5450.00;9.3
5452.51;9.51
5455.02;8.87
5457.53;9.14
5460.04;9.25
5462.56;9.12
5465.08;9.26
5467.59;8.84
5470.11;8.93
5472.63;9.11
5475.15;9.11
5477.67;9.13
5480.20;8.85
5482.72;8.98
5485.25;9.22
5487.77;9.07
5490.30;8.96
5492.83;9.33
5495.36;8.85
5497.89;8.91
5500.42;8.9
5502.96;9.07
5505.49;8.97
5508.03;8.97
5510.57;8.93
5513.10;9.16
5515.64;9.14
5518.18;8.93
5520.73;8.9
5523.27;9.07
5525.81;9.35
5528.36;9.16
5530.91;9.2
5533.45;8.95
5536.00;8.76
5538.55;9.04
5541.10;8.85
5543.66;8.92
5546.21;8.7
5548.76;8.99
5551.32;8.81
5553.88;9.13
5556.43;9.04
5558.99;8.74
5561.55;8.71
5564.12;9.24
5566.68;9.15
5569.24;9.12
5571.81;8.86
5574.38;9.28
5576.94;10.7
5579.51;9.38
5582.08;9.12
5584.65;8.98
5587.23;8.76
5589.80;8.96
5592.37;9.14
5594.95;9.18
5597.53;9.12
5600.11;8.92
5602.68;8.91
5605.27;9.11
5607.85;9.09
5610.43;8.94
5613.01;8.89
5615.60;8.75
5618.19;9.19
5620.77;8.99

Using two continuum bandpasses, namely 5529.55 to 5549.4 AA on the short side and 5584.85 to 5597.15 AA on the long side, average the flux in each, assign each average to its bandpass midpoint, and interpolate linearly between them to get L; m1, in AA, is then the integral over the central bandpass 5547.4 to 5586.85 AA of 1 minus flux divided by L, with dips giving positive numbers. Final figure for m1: -0.7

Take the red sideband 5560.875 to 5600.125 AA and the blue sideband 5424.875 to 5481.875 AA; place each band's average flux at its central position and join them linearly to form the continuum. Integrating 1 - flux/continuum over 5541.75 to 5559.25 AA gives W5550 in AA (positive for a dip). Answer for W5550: 0.5 AA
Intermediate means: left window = 9.12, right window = 9.18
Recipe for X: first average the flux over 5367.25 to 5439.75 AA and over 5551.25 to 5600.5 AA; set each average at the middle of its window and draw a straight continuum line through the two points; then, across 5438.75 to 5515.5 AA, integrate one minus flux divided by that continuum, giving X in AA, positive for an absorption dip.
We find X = 0.5 AA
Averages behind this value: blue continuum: 9.17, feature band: 9.09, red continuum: 9.13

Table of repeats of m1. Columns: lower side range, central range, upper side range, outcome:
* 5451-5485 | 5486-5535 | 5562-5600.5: 0.4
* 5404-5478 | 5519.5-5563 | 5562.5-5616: 0.8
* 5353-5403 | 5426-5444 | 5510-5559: 0.2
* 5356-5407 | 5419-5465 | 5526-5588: 0.1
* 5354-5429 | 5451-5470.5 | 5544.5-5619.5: 0.1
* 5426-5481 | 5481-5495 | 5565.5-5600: 0.1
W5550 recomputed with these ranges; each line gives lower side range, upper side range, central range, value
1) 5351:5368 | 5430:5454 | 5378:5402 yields 0.2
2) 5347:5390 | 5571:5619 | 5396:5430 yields 0.4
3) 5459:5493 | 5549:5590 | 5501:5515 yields 0.1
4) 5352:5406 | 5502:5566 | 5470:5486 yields 0.1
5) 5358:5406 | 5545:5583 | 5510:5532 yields 0.1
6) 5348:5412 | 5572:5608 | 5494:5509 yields 0.4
